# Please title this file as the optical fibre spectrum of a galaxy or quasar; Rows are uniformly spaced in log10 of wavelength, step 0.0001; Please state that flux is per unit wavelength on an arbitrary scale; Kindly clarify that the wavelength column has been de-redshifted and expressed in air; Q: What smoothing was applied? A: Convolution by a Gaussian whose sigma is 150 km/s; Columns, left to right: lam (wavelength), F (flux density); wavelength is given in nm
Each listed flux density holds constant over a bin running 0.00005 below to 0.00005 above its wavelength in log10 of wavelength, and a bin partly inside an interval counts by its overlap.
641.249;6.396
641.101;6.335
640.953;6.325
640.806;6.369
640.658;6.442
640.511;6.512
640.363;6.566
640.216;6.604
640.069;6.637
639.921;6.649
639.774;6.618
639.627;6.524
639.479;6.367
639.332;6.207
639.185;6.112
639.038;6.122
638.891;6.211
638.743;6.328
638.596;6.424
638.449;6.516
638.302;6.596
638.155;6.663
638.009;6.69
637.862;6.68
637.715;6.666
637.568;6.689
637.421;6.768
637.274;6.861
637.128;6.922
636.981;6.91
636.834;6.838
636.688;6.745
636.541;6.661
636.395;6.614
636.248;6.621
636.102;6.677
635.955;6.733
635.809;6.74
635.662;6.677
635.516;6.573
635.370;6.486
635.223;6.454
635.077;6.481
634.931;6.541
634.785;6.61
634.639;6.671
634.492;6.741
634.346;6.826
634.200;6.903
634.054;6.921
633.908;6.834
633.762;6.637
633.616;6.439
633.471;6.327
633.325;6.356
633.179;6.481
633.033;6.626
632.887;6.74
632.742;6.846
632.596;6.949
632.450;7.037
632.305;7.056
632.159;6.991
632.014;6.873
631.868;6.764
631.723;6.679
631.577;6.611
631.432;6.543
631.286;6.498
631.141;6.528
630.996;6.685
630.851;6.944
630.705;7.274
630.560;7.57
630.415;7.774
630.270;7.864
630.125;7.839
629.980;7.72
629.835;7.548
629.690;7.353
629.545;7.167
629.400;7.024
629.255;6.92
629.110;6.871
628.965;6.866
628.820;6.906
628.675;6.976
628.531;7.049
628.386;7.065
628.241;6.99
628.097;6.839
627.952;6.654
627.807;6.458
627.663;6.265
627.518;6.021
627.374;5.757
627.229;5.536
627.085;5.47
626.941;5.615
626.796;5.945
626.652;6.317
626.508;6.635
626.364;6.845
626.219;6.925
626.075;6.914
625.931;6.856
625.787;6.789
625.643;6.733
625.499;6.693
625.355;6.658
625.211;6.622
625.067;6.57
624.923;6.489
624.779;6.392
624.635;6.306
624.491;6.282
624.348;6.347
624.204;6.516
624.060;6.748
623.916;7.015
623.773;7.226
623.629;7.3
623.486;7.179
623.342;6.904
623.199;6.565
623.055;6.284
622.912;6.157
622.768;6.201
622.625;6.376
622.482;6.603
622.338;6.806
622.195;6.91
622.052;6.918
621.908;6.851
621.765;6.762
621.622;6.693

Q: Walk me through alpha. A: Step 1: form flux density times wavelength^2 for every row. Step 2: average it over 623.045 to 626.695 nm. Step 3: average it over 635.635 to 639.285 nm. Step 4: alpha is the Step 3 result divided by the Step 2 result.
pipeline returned 1.0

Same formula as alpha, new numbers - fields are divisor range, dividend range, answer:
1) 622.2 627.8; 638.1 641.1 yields 1.04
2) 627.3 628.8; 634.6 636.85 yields 1.03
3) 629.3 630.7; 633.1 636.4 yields 0.89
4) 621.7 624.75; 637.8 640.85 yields 1.02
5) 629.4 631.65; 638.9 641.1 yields 0.92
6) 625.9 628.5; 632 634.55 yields 1.08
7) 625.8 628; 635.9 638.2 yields 1.11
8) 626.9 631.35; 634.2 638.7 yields 1.00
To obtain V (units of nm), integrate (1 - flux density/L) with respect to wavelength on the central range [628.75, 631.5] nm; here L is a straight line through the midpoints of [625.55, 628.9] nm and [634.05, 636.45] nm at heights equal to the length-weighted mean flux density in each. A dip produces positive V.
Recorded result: -0.25 nm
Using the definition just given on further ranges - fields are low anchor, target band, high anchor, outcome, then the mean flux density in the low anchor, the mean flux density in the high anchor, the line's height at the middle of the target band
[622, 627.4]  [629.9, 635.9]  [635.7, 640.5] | -0.24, 6.54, 6.59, 6.57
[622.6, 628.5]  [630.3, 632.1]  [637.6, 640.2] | -0.11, 6.53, 6.48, 6.51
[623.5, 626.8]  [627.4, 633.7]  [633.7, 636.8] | -0.21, 6.68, 6.68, 6.68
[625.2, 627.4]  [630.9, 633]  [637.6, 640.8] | -0.11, 6.4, 6.48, 6.44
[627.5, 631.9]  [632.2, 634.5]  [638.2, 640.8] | 0.02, 6.99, 6.44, 6.78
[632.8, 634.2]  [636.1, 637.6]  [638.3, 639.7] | -0.08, 6.62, 6.32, 6.44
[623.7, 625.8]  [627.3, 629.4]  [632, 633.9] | -0.01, 6.62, 6.72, 6.66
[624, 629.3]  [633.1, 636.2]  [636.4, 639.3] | -0.02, 6.53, 6.6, 6.58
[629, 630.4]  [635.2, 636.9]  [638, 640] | 0.02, 7.37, 6.42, 6.72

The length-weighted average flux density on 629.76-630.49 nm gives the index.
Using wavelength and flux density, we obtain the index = 7.75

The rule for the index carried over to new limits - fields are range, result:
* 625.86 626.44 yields 6.88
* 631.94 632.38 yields 6.98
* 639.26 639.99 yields 6.47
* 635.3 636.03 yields 6.64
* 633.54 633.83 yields 6.55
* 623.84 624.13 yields 6.9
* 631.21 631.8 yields 6.58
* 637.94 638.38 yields 6.66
